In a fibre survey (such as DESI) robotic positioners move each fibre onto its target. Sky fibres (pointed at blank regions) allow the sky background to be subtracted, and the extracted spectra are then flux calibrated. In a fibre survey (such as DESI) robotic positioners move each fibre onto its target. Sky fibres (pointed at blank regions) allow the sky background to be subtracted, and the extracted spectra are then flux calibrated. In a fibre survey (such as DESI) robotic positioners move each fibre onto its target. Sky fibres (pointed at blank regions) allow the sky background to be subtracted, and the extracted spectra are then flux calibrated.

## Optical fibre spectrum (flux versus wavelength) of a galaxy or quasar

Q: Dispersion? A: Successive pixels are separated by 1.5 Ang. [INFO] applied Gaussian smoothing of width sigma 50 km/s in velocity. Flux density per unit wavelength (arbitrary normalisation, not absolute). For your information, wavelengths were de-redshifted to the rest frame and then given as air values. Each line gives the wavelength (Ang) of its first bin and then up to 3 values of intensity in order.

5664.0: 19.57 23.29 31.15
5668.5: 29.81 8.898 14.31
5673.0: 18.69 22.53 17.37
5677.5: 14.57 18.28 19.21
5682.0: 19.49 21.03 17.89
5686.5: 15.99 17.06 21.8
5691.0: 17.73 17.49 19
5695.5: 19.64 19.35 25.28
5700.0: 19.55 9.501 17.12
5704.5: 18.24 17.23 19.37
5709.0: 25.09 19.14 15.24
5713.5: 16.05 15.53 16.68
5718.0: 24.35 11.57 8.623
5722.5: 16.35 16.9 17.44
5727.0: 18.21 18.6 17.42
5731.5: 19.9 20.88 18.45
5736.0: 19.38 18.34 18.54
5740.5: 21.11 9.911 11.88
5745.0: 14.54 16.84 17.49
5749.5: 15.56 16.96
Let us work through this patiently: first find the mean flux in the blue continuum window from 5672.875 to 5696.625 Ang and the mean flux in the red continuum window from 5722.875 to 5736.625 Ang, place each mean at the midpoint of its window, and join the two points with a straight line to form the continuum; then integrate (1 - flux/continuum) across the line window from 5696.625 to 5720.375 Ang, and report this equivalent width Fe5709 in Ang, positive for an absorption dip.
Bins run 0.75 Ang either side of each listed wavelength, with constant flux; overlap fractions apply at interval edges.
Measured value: 0.7 Ang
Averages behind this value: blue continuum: 18.6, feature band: 18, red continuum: 18.5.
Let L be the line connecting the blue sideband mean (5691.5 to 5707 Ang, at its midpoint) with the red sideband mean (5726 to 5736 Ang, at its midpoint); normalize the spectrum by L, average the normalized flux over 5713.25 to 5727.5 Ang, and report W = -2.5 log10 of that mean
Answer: 0.16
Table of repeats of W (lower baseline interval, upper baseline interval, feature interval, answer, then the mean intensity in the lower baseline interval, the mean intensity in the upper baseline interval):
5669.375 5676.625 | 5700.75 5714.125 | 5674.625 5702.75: -0.09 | 16.5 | 17.5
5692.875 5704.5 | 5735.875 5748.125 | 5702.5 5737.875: -0.03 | 18.4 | 16.2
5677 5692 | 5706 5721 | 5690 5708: -0.02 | 18.4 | 17.6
